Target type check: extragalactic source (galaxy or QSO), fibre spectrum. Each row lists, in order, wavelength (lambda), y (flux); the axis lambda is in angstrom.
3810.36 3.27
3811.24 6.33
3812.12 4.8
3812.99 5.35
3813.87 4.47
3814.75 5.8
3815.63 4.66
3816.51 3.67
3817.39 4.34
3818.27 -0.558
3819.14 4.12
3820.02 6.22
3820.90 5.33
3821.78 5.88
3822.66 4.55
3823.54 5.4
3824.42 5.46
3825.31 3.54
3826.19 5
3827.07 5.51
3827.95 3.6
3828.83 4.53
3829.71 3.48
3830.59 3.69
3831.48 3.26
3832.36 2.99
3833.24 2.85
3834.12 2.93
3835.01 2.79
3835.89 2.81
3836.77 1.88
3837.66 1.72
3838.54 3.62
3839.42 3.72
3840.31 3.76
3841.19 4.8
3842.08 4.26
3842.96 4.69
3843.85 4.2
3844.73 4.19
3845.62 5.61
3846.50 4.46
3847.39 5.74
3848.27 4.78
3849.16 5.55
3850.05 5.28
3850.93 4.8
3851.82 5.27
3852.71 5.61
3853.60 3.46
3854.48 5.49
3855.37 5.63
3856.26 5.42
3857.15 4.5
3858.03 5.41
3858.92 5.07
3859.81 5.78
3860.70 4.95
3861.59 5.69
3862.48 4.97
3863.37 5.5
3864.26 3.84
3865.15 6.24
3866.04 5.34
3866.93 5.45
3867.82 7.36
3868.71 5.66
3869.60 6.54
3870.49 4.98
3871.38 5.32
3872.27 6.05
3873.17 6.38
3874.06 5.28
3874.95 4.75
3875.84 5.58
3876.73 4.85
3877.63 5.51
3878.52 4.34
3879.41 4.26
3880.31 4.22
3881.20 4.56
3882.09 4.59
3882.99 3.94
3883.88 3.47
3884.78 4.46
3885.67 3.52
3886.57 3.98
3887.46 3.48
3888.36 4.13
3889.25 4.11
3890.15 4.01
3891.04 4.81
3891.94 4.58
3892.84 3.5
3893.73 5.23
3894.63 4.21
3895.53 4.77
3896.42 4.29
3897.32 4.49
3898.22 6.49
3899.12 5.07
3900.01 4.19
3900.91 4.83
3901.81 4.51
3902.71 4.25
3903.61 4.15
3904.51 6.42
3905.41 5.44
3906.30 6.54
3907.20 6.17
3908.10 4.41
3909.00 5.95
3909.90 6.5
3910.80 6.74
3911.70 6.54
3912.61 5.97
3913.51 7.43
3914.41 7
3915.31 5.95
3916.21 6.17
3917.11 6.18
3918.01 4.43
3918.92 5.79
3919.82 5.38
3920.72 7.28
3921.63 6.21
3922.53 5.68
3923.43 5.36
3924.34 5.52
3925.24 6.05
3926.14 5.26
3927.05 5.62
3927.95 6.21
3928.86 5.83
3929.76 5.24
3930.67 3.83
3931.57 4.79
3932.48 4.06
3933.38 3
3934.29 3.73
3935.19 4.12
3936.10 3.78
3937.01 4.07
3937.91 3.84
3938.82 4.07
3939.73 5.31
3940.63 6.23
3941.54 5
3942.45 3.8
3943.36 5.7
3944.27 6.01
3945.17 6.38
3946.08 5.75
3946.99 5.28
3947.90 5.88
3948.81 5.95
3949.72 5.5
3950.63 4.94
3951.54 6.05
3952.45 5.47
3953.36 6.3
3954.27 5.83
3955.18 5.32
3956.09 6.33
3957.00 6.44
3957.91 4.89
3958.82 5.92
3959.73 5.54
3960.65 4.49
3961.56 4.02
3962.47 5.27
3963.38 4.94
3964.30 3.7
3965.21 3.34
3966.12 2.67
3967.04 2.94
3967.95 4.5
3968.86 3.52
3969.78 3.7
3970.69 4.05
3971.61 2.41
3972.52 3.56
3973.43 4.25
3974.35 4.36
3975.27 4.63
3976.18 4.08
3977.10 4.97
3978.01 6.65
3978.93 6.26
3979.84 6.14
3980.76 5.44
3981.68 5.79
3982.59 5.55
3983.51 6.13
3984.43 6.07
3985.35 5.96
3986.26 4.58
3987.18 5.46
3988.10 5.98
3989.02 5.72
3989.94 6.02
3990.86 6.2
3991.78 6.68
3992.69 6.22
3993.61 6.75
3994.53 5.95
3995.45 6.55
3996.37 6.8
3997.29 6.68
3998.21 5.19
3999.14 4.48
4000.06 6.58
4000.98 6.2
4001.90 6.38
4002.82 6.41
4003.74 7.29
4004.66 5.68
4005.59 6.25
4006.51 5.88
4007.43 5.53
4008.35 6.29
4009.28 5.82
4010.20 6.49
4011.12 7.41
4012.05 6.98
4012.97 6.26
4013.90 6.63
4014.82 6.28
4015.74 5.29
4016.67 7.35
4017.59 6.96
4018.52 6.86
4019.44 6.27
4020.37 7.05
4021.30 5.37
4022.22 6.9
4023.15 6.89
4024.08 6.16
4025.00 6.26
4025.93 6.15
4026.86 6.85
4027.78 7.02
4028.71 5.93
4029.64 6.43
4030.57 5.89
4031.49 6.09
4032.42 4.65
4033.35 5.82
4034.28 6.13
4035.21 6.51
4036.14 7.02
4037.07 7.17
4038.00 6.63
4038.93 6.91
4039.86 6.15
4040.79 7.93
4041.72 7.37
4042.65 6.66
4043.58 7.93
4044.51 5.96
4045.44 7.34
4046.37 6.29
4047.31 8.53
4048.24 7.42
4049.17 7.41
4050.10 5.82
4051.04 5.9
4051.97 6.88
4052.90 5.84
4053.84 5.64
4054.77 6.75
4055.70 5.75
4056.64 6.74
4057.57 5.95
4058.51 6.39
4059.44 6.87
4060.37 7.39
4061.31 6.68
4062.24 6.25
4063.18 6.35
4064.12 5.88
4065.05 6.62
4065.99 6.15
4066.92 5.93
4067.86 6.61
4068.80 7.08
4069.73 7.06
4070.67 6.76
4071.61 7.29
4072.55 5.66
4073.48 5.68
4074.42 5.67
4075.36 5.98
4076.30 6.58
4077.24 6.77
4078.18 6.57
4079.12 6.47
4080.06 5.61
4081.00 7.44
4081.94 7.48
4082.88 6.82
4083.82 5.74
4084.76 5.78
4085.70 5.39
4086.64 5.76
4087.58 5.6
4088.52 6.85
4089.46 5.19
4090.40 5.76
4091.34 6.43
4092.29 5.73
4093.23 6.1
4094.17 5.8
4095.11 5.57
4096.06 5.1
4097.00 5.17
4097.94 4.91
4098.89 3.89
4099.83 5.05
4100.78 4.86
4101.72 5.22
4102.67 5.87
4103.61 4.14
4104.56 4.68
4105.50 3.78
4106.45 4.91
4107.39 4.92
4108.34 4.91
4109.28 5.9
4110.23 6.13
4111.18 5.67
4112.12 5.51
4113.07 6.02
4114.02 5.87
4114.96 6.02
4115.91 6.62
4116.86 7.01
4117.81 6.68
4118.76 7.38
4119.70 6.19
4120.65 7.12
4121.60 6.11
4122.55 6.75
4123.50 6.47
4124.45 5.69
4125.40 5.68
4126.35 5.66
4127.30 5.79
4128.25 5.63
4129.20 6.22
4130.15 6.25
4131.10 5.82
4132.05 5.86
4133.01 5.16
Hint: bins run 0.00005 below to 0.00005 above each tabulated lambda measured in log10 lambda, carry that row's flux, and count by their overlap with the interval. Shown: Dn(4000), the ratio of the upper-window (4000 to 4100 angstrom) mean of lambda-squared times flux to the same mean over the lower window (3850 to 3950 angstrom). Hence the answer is 1.33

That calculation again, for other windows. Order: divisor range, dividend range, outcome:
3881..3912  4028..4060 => 1.47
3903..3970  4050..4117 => 1.22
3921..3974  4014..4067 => 1.40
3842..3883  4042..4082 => 1.41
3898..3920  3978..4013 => 1.12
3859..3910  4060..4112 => 1.31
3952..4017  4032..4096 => 1.21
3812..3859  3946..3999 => 1.30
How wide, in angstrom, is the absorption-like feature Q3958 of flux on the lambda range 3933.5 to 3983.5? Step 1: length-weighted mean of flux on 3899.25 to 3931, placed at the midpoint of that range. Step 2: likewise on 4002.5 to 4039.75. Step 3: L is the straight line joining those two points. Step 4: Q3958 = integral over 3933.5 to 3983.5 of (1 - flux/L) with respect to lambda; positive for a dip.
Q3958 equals 9.0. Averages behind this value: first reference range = 5.69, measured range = 4.9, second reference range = 6.39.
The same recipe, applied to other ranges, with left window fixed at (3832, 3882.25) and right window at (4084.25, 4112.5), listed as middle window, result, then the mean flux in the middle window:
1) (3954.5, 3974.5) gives 2.54 angstrom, 4.39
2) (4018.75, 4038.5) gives -4.44 angstrom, 6.35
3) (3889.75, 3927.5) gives -4.40 angstrom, 5.46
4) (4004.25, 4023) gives -4.52 angstrom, 6.39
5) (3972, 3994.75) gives -2.19 angstrom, 5.57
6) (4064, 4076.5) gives -2.55 angstrom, 6.36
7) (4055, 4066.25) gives -2.50 angstrom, 6.43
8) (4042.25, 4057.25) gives -4.12 angstrom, 6.67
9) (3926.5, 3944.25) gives 0.99 angstrom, 4.68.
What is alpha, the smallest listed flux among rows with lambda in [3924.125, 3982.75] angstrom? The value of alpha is 2.41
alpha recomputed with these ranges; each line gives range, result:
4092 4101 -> 3.89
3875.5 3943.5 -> 3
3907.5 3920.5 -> 4.41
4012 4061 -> 4.65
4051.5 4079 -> 5.64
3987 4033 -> 4.48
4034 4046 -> 5.96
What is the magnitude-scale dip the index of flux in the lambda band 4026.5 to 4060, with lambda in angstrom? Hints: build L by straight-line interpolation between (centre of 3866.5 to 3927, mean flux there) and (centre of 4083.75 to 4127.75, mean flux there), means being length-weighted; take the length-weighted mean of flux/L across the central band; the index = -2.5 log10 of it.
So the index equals -0.18 mag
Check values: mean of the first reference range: 5.24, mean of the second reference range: 5.69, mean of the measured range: 6.57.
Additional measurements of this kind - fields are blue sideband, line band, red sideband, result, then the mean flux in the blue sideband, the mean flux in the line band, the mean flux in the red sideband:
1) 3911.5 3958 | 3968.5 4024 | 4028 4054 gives 0.05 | 5.43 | 5.84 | 6.59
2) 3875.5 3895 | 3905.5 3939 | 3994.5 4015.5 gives -0.11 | 4.33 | 5.43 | 6.26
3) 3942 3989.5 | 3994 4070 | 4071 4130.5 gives -0.18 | 5.08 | 6.46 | 5.87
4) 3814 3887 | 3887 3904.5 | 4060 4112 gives 0.08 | 4.61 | 4.53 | 5.88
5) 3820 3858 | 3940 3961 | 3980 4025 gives 0.00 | 4.37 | 5.61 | 6.2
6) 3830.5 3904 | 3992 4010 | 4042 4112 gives -0.12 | 4.62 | 6.17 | 6.07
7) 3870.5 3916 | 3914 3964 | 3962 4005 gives -0.03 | 5.03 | 5.32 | 5.29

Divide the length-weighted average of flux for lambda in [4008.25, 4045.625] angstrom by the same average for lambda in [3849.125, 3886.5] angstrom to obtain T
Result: 1.3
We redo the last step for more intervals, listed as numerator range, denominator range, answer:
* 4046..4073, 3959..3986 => 1.40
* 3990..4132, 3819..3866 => 1.37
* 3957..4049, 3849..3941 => 1.15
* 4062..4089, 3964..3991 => 1.32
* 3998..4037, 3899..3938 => 1.17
